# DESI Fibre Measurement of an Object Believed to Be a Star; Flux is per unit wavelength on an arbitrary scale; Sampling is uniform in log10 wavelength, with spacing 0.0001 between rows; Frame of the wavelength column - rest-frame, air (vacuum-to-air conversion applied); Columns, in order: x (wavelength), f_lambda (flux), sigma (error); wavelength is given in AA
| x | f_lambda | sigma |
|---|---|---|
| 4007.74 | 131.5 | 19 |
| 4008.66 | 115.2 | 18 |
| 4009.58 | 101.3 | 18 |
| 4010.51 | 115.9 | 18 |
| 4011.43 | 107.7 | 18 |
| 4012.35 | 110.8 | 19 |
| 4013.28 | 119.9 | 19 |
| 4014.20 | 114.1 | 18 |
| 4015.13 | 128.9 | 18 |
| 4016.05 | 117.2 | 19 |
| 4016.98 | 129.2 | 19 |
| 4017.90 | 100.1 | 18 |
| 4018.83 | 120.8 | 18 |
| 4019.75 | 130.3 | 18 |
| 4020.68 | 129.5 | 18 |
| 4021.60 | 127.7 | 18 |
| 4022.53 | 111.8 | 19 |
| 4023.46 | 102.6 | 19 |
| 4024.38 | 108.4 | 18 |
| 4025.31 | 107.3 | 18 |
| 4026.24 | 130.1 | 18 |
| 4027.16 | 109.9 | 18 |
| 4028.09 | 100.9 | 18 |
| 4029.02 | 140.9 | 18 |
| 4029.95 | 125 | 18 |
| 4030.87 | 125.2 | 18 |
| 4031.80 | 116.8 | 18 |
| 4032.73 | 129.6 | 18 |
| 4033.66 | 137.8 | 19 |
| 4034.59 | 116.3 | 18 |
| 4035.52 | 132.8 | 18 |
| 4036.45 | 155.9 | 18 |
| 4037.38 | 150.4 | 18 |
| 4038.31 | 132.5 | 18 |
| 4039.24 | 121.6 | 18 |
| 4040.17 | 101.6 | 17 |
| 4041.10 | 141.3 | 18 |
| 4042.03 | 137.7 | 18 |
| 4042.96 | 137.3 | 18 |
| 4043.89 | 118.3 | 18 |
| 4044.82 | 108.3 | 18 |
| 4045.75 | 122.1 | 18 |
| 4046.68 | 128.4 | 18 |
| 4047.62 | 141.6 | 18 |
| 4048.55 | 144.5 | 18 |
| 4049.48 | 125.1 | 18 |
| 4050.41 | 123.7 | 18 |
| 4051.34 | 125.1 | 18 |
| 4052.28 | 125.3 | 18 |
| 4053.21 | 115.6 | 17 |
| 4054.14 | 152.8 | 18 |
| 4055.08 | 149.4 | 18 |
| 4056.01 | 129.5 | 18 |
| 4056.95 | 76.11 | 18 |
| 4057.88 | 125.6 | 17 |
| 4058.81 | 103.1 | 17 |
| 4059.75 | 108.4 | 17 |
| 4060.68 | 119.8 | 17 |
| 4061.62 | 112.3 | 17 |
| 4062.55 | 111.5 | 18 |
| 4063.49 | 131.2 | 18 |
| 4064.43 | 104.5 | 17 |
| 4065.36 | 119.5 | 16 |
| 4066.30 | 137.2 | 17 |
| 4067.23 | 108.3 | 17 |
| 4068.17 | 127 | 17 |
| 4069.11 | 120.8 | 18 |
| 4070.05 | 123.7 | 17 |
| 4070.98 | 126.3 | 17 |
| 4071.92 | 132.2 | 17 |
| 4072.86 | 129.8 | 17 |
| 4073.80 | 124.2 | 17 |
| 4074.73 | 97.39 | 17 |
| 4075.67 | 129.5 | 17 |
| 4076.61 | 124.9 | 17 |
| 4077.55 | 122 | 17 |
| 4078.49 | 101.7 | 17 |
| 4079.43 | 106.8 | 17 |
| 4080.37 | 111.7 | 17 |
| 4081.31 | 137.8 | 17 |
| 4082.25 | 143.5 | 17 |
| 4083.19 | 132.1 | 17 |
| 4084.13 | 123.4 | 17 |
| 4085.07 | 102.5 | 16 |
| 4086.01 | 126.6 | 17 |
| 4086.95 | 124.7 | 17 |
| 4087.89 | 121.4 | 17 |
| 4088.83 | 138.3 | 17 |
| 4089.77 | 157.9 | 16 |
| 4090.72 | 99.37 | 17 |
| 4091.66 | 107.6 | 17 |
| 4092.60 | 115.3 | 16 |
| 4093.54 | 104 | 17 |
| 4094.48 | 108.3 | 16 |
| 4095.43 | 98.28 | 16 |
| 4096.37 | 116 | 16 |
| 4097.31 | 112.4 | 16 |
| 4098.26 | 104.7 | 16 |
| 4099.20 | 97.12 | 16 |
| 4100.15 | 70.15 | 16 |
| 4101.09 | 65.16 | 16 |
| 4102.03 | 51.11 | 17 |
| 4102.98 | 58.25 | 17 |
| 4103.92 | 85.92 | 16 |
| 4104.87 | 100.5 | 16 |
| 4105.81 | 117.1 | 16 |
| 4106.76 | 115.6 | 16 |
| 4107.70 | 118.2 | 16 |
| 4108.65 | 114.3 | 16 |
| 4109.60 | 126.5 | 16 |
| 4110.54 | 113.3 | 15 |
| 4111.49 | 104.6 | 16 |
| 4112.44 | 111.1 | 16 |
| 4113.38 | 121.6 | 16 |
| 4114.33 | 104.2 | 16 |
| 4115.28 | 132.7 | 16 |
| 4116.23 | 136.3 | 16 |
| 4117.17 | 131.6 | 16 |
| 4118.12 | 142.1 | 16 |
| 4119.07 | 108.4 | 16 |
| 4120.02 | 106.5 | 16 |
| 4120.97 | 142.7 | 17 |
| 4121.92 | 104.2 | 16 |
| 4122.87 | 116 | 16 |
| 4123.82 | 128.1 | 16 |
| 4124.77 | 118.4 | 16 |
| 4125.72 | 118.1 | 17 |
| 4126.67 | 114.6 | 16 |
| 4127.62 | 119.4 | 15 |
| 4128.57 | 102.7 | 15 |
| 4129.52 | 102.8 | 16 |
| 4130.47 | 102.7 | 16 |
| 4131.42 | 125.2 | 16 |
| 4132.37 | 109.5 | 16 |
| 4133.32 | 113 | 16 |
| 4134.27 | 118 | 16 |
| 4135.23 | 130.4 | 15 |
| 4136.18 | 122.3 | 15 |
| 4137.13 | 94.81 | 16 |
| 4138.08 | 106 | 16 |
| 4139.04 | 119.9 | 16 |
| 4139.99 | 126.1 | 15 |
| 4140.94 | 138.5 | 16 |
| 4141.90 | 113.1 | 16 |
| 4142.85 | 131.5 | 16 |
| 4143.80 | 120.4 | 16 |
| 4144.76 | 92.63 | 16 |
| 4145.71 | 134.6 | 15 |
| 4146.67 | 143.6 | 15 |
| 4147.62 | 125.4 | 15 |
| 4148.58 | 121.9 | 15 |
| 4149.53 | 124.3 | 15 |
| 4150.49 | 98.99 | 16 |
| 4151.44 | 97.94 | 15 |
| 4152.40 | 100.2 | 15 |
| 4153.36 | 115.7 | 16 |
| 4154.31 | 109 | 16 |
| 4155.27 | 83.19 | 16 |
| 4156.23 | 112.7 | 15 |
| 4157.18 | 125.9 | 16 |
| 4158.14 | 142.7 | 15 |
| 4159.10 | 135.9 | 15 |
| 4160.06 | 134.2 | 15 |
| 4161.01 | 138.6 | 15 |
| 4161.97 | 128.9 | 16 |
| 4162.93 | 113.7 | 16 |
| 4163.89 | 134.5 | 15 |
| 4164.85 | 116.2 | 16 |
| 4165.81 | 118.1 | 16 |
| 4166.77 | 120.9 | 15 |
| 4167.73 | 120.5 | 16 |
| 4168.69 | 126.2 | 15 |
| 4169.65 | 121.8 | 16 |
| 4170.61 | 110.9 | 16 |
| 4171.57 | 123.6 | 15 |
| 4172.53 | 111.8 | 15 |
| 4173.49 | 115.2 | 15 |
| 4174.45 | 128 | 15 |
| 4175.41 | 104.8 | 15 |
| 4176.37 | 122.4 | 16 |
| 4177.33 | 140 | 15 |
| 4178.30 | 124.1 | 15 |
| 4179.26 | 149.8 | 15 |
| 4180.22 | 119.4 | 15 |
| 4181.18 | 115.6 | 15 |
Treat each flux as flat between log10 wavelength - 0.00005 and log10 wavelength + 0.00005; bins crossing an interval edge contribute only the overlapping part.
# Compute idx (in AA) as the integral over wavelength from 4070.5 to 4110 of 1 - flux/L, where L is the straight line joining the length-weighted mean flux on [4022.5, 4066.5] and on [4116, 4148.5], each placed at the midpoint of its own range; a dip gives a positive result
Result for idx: 3.1 AA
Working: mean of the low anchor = 124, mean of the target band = 112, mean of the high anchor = 119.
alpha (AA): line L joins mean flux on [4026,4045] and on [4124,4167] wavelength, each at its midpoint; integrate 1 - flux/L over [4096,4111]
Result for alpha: 3.0 AA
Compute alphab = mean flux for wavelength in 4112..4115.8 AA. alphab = 118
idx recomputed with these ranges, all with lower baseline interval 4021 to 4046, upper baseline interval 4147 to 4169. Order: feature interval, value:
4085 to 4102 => 1.93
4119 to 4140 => 0.95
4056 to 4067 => 0.80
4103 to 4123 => 0.93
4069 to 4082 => 0.17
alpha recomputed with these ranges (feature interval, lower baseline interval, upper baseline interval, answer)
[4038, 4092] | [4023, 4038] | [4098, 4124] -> -2.6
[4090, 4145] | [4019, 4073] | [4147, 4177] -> 4.4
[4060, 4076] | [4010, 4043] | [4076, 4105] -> -1.0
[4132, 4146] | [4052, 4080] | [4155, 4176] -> 0.4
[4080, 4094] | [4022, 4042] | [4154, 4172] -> 0.0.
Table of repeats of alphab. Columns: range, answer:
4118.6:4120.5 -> 107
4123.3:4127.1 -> 120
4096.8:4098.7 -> 109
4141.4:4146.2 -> 118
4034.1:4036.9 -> 135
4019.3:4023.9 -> 120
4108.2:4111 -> 118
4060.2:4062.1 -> 116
